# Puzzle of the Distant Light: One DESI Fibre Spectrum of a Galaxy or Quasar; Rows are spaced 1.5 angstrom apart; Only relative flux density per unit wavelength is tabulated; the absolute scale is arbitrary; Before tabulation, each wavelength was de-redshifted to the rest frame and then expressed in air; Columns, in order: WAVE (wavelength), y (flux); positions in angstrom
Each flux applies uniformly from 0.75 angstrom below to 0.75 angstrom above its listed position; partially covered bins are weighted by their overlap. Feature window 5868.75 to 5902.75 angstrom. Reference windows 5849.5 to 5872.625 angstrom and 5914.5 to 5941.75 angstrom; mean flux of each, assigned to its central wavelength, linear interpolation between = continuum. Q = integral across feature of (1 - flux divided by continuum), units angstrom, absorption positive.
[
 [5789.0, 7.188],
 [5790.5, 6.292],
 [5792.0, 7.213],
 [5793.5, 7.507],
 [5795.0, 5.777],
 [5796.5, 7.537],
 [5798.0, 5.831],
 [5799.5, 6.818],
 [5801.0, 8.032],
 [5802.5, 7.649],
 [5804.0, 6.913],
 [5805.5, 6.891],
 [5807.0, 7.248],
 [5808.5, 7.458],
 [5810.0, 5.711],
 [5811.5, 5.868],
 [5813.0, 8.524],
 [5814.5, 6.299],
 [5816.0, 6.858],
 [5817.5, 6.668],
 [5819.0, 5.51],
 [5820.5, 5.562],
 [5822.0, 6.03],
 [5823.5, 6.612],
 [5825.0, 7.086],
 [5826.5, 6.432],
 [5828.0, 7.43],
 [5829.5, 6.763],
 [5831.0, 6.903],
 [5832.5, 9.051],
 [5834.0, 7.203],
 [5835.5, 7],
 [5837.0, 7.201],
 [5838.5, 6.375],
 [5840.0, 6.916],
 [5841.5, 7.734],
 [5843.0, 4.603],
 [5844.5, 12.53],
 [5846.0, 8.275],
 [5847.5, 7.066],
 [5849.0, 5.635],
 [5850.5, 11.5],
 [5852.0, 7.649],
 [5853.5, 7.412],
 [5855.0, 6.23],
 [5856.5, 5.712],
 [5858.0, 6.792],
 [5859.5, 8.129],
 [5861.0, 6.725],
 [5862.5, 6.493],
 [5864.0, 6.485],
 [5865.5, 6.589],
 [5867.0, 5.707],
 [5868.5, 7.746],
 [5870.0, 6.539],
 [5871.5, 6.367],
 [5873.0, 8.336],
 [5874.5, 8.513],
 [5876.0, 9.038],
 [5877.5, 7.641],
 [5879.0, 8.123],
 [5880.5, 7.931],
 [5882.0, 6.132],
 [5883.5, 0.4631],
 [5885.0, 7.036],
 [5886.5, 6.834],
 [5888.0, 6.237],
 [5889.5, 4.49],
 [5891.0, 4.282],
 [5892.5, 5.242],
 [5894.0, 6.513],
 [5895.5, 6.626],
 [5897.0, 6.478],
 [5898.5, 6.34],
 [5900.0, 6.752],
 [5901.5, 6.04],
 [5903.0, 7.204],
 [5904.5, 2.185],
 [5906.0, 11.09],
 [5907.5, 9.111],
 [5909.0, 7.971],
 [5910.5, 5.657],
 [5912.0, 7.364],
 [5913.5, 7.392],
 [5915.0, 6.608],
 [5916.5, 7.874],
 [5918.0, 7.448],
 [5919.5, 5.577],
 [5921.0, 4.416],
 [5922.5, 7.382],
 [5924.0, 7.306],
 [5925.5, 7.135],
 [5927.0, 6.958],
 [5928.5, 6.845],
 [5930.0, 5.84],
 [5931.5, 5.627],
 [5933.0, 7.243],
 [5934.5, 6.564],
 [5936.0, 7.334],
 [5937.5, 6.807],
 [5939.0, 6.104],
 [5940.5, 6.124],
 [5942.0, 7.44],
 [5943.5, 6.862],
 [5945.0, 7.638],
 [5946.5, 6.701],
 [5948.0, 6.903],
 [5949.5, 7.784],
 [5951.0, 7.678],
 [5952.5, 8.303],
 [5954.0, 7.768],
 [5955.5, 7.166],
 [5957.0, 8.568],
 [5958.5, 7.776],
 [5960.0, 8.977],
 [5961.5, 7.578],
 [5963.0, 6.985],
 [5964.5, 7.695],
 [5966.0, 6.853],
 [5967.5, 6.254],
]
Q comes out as 2.1 angstrom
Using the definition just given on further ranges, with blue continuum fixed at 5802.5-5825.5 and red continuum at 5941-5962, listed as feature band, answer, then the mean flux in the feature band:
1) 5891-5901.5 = 1.57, 6.16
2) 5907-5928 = 1.14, 6.99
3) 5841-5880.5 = -2.67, 7.45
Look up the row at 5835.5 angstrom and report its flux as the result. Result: 7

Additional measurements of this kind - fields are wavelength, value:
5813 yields 8.524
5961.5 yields 7.578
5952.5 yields 8.303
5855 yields 6.23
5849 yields 5.635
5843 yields 4.603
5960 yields 8.977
